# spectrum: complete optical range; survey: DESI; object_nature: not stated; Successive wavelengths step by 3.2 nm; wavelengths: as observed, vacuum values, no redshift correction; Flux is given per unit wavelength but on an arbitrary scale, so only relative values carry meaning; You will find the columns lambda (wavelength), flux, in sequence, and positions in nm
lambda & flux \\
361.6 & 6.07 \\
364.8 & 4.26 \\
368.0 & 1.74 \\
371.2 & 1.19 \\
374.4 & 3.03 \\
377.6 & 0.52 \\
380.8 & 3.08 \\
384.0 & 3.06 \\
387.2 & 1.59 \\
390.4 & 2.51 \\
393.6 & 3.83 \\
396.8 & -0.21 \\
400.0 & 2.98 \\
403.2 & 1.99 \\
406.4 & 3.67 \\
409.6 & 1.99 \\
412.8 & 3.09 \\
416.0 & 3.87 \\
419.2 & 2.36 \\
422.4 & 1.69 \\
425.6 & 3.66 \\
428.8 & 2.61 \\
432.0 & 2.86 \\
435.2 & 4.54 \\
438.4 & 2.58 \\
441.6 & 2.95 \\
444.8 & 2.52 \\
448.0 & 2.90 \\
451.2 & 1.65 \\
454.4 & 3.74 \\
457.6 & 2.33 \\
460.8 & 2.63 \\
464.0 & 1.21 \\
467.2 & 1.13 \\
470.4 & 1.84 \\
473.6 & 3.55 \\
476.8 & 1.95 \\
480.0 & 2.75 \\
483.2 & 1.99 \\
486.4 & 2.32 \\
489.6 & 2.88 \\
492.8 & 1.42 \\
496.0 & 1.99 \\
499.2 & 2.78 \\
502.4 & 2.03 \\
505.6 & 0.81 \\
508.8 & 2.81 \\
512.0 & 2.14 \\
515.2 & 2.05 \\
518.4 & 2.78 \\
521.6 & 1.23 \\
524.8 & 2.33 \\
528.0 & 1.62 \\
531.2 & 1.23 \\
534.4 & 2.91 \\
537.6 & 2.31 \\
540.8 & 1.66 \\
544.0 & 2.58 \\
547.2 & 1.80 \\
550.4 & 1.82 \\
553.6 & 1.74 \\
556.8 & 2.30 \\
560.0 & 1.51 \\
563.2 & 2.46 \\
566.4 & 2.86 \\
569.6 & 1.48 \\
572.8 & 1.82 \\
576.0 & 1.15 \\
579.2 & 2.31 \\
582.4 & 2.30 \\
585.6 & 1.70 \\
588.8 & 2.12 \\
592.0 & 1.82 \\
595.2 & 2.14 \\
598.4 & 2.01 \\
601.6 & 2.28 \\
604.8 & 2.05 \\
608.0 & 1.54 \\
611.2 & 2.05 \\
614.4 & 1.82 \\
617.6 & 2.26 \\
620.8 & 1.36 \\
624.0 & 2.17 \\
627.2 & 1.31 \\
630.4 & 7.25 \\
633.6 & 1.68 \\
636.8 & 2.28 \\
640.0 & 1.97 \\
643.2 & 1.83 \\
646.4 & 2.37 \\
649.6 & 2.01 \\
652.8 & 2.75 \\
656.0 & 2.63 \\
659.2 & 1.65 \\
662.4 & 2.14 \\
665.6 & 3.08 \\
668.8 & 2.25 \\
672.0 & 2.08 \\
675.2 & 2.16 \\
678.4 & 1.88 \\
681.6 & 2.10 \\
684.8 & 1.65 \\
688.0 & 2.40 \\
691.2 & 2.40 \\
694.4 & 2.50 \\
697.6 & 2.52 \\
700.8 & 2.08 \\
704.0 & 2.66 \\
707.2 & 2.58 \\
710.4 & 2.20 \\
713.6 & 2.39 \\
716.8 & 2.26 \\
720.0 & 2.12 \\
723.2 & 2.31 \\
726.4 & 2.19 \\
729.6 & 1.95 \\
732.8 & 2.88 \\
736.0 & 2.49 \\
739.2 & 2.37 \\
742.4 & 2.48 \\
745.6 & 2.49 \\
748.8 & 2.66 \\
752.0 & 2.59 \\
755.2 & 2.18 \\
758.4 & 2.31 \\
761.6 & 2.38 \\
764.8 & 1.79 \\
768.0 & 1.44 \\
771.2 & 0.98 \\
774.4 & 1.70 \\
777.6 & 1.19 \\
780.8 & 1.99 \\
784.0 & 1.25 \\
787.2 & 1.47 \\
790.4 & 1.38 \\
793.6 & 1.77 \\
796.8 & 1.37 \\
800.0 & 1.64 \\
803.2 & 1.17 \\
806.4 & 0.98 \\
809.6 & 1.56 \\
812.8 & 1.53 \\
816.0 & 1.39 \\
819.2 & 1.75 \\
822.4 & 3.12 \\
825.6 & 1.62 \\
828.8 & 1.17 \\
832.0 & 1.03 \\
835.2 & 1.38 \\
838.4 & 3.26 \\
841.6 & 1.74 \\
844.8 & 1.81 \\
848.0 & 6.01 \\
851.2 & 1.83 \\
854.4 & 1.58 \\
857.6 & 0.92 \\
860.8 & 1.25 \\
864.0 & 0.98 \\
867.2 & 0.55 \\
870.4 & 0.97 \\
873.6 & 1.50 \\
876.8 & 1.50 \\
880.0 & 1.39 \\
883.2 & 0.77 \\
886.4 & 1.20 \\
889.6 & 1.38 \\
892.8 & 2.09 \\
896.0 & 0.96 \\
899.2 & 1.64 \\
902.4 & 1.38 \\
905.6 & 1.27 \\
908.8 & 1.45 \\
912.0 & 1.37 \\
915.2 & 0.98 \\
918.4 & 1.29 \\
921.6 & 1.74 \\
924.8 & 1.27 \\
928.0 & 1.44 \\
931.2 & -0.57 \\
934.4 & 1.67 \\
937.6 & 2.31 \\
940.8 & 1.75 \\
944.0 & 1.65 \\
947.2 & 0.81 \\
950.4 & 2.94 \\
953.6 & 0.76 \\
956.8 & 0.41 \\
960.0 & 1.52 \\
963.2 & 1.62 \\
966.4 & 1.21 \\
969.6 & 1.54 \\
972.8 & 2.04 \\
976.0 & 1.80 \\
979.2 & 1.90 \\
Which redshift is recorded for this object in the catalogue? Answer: 0.69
